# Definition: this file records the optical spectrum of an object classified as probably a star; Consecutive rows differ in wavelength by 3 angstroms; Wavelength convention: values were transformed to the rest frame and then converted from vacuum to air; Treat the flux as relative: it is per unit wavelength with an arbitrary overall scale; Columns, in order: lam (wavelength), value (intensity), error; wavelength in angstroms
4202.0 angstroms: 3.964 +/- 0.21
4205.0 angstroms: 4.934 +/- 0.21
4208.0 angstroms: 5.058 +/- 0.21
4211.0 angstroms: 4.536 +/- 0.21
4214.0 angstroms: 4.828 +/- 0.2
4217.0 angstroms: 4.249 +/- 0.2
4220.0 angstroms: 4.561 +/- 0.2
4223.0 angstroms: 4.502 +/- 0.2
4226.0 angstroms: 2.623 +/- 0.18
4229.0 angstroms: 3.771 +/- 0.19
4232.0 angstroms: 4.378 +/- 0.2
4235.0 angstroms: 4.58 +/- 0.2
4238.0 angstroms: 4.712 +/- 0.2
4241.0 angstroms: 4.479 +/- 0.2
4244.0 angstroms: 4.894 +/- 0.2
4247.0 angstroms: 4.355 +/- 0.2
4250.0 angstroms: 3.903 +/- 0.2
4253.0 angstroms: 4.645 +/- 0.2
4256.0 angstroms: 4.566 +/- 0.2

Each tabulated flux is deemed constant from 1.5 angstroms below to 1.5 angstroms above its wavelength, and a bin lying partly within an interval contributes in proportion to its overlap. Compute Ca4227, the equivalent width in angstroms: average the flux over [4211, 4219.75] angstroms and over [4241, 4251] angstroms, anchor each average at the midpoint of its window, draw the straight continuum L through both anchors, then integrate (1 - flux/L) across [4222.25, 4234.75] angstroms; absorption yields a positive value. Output 1.8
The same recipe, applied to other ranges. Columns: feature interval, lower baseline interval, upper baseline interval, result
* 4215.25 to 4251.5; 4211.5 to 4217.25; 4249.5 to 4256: 2.0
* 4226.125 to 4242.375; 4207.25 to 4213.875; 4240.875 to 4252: 1.1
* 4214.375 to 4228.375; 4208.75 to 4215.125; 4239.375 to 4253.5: 1.8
